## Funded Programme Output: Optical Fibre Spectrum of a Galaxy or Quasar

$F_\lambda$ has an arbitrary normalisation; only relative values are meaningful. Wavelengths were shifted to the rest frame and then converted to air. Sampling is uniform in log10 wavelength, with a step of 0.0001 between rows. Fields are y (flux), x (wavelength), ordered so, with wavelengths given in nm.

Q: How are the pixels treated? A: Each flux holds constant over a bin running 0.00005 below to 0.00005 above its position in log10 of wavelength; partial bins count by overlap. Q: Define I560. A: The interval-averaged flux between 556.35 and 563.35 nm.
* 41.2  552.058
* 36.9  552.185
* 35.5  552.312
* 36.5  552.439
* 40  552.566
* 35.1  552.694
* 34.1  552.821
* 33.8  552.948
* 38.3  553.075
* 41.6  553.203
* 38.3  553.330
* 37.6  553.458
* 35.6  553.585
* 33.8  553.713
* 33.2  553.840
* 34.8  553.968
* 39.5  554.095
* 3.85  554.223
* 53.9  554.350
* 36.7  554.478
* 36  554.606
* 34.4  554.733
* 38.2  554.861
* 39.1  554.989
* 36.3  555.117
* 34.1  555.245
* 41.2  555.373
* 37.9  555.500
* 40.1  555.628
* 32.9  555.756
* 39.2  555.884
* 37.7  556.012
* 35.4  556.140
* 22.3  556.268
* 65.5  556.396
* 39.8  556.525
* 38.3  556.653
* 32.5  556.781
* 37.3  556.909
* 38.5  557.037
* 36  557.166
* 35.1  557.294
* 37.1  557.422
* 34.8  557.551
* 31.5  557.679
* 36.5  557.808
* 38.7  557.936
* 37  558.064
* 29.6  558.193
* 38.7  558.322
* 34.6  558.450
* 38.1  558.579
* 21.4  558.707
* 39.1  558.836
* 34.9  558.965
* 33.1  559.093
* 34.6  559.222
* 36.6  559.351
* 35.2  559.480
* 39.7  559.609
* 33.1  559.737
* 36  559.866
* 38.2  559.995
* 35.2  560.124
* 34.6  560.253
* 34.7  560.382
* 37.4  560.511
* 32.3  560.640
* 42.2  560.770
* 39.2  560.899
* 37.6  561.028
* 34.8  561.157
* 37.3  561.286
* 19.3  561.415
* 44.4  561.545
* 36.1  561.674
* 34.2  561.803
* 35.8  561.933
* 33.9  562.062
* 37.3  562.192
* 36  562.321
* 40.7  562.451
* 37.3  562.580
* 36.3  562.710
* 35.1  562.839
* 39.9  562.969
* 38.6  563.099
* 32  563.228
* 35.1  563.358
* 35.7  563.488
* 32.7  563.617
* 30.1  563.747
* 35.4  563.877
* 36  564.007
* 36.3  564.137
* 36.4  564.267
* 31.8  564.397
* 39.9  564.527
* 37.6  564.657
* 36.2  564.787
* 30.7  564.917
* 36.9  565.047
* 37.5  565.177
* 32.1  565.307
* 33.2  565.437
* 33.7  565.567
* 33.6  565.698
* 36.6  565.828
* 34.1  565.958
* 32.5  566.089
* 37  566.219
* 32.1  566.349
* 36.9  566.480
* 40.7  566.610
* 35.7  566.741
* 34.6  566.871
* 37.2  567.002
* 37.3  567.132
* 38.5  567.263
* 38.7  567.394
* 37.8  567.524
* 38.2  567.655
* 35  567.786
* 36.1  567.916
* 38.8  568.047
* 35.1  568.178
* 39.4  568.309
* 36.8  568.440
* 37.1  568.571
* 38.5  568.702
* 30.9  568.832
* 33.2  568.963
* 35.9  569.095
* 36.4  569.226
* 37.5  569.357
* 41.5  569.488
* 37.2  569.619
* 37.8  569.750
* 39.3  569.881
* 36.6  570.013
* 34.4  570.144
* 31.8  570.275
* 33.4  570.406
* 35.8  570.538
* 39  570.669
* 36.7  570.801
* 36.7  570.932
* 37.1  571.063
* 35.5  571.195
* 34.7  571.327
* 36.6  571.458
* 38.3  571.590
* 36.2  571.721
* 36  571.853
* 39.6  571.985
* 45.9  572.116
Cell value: 36.3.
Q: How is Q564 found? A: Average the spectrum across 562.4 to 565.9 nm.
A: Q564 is 35.4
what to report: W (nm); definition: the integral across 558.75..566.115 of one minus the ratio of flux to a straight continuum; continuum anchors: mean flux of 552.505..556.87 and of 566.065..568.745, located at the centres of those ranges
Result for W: 0.27 nm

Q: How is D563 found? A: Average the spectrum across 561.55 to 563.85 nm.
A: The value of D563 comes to 35.9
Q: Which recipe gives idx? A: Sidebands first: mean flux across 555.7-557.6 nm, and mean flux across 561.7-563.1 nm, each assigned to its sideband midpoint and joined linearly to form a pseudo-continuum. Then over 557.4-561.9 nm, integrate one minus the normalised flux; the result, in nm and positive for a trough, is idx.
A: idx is 0.21 nm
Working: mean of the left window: 37.5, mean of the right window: 36.7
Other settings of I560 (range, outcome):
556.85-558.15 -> 36.1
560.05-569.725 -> 36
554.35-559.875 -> 36.6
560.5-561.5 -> 35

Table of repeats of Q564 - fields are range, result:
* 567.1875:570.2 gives 37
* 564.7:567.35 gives 35.4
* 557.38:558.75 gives 34.5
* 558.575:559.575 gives 34.1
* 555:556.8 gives 38.3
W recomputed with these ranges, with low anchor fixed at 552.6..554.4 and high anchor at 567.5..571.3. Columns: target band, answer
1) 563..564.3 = 0.04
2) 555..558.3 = -0.15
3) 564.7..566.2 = 0.07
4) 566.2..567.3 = -0.01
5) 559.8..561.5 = 0.02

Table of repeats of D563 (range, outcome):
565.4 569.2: 36.1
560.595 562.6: 36.2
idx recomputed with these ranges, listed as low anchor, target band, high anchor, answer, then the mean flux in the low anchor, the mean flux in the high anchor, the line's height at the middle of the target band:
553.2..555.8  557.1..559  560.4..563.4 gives 0.07 nm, 36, 36.2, 36.1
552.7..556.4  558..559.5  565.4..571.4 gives 0.08 nm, 36.3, 36.2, 36.3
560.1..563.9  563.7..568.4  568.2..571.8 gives 0.03 nm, 35.7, 36.4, 36.1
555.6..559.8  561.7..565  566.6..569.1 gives 0.07 nm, 36.2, 36.7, 36.5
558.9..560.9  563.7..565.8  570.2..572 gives 0.07 nm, 36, 36.1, 36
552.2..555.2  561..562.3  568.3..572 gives 0.04 nm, 35.9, 36.5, 36.2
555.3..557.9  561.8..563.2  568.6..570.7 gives 0.00 nm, 37.5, 36.2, 36.9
